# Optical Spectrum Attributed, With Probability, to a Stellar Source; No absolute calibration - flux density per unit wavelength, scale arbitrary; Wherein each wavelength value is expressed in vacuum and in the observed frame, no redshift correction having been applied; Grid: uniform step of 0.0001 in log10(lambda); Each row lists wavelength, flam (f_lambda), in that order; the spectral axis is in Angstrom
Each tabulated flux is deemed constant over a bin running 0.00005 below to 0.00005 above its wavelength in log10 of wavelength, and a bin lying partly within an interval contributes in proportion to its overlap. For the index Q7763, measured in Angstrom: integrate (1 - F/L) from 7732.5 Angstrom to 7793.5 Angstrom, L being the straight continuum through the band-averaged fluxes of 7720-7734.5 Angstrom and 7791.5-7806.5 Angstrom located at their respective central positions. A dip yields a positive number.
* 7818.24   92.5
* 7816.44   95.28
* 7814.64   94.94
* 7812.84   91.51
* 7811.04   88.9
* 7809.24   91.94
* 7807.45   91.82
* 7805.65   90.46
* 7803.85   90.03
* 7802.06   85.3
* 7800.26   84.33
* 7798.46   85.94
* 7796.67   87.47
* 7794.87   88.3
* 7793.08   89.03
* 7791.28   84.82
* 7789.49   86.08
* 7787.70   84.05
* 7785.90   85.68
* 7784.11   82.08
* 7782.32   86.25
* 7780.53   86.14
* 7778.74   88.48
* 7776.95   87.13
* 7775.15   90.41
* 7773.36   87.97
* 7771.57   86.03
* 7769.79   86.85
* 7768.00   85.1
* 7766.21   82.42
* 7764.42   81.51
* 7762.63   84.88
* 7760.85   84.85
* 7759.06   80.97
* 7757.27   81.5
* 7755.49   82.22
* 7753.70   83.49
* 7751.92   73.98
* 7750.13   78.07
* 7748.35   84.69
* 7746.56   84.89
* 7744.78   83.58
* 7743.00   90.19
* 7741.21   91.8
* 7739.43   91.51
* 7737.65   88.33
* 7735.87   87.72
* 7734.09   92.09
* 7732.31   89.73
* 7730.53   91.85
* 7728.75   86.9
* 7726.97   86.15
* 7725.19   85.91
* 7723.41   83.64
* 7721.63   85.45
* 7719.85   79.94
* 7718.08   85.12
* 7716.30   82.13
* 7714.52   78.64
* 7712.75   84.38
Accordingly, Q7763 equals 1.3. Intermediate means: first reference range 87.1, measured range 85.5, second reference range 87.4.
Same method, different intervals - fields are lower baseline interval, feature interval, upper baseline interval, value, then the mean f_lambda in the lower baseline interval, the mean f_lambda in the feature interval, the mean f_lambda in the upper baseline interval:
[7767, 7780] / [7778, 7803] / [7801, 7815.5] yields 0.8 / 87.3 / 86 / 90.5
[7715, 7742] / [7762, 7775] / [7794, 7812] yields 0.4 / 87.1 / 85.3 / 88.5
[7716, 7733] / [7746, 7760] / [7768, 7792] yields 0.8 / 85.7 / 81.1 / 86.3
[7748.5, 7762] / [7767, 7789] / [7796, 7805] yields -0.6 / 81.1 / 86.3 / 86.7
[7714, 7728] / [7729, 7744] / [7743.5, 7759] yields -1.4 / 83.5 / 90.2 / 81.8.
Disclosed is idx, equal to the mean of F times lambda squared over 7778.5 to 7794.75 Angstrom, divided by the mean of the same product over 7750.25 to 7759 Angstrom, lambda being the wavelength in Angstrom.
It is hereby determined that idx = 1.1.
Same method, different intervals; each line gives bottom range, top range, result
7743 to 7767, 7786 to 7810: 1.07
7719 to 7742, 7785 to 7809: 1.01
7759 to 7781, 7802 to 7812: 1.06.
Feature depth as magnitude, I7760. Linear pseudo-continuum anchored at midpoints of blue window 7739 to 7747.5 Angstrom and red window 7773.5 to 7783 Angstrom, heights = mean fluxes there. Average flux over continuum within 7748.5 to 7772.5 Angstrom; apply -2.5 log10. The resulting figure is 0.068 mag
